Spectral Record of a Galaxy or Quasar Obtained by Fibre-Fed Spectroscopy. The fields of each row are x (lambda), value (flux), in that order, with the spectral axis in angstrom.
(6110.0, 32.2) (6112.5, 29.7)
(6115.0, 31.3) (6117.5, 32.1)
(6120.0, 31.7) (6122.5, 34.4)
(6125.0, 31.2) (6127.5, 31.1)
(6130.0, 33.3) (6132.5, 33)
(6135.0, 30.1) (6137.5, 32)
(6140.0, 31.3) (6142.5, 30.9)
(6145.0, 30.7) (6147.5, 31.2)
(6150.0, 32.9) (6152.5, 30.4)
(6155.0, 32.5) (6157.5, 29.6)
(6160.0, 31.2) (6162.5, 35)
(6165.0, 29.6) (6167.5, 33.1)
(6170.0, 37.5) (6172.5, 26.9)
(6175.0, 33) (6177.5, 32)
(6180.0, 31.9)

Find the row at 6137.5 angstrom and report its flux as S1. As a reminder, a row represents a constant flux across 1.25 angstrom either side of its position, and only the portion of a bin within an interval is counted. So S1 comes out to 32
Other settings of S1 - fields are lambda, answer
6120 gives 31.7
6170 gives 37.5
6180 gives 31.9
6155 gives 32.5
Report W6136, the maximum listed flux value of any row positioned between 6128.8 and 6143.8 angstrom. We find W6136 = 33.3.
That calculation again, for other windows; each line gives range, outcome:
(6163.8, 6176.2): 37.5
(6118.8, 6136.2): 34.4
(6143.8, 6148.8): 31.2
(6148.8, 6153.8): 32.9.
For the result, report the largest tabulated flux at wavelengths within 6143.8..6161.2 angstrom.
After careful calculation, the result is 32.9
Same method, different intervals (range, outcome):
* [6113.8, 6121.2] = 32.1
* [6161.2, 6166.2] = 35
